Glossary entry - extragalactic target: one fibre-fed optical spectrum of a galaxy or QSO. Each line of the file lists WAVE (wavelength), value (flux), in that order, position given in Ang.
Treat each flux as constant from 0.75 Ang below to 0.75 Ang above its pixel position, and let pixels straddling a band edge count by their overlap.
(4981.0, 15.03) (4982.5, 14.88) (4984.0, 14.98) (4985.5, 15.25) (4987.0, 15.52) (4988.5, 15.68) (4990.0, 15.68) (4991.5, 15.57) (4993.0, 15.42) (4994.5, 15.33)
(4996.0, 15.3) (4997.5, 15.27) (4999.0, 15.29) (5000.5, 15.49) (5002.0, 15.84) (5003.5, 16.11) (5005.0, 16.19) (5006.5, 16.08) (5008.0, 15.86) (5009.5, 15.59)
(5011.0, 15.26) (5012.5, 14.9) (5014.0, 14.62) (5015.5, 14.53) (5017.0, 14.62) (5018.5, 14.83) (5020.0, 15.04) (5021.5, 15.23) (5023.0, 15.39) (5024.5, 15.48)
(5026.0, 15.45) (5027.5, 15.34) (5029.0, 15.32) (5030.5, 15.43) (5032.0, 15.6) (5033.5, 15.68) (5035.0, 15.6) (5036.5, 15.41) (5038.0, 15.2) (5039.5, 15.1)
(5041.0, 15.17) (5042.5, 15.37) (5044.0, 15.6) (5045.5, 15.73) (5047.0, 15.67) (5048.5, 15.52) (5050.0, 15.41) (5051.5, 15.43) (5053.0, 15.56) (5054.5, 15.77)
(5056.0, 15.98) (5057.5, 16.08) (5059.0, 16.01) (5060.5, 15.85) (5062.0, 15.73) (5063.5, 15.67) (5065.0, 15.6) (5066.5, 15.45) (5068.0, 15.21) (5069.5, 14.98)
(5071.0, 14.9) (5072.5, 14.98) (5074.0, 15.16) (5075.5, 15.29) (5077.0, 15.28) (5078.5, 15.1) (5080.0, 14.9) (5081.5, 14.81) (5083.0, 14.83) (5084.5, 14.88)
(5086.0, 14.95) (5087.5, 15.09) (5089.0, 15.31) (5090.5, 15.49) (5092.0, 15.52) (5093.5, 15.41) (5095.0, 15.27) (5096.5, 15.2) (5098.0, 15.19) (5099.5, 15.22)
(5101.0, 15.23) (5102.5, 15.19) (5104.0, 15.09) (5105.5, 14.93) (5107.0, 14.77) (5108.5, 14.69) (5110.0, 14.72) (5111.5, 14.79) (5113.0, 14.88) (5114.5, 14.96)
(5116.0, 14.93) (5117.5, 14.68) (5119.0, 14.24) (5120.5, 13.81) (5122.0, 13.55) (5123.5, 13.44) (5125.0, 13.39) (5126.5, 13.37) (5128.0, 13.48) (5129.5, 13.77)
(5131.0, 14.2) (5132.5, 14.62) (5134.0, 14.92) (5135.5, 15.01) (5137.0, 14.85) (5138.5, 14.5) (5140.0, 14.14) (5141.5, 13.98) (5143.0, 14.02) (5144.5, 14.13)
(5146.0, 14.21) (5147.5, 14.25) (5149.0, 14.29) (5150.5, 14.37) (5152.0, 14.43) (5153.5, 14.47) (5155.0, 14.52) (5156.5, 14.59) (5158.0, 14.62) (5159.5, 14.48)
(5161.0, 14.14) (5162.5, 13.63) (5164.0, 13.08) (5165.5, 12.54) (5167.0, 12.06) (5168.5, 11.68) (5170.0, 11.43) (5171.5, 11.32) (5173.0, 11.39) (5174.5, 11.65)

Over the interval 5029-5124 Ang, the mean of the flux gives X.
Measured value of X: 15.2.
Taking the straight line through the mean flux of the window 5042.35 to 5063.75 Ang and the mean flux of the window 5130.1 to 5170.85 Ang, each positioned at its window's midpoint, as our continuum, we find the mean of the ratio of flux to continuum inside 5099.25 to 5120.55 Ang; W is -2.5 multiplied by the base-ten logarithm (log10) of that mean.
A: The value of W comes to -0.01 mag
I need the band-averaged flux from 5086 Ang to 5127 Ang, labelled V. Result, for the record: 14.8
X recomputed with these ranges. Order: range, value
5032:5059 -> 15.6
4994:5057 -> 15.4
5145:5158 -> 14.4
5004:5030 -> 15.3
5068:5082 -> 15.1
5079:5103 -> 15.2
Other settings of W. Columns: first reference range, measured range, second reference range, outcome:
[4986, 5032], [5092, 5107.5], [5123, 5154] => -0.05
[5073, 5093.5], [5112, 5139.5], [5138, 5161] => 0.03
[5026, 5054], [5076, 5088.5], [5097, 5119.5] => 0.01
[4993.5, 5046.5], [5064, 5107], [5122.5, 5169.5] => -0.04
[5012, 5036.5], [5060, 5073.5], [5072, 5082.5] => -0.02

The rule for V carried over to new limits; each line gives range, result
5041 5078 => 15.5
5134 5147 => 14.4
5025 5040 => 15.4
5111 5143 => 14.3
